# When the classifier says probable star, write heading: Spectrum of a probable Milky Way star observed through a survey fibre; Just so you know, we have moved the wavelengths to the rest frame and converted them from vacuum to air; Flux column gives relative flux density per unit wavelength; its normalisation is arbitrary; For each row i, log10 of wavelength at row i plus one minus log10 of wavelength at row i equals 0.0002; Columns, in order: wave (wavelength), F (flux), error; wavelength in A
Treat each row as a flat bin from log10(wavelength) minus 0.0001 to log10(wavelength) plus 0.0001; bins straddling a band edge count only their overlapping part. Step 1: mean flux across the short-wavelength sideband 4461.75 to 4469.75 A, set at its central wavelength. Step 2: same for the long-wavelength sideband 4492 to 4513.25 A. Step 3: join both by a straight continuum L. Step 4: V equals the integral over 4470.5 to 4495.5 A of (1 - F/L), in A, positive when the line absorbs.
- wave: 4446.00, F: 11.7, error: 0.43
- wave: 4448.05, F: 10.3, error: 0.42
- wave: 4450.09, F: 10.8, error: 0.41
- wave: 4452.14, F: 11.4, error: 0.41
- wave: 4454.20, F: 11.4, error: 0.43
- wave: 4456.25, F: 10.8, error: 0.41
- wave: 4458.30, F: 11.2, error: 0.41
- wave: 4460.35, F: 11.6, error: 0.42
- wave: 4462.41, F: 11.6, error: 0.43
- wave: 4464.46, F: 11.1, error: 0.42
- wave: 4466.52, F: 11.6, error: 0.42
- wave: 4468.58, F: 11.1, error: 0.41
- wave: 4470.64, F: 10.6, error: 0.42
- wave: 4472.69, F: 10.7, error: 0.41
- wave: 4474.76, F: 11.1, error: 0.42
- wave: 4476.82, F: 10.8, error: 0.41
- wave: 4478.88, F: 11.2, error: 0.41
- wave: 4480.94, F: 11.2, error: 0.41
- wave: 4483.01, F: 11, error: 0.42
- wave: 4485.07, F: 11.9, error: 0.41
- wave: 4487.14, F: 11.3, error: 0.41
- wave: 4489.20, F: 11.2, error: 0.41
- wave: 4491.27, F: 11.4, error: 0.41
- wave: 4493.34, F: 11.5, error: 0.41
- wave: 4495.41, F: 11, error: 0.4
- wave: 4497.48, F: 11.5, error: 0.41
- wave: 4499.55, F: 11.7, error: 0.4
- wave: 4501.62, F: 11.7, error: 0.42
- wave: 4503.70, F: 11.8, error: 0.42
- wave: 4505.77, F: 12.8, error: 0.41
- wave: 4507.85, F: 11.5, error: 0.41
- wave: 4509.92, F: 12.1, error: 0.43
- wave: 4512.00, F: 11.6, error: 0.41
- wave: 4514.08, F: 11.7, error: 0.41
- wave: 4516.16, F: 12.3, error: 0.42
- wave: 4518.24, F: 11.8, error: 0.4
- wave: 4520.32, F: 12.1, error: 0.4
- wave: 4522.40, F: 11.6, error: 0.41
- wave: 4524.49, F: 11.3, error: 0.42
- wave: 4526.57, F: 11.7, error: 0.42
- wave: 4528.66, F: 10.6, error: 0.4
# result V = 0.73 A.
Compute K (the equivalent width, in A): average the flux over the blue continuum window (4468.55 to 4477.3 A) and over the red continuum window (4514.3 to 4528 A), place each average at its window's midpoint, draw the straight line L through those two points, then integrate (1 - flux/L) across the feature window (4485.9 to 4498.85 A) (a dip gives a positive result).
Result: -0.1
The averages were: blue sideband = 10.8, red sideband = 11.8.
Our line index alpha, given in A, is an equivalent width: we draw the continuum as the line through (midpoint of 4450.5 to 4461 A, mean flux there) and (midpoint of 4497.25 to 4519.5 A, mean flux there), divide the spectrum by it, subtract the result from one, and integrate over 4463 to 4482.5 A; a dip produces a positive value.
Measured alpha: 0.66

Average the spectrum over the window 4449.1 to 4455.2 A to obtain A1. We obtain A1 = 11.2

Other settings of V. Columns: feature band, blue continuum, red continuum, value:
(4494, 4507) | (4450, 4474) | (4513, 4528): -0.2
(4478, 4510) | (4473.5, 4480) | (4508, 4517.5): -0.3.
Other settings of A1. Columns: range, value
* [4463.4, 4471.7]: 11.1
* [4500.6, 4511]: 12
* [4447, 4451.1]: 10.6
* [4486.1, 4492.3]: 11.3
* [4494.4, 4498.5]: 11.3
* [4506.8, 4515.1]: 11.7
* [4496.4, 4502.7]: 11.6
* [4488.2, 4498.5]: 11.3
